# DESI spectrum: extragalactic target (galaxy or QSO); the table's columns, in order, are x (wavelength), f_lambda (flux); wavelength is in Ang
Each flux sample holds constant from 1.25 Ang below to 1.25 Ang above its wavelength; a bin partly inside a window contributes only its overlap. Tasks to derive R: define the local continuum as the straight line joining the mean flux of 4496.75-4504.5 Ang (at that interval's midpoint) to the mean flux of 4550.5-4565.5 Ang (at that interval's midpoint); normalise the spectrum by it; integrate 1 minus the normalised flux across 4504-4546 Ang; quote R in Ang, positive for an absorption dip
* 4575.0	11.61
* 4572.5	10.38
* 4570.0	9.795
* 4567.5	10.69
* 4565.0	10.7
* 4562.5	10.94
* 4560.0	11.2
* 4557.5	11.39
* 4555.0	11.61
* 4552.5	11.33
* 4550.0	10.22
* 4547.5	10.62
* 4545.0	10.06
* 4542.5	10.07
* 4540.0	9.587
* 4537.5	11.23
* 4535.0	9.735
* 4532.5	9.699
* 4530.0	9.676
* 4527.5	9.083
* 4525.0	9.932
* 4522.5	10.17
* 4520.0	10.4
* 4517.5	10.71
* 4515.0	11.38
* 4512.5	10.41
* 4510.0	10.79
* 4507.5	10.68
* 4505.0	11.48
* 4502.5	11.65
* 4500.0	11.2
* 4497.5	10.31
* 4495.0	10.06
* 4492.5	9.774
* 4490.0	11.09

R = 3.2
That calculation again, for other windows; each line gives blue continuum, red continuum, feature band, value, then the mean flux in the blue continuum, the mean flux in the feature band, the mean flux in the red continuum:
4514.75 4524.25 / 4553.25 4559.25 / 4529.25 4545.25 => 1.4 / 10.6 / 10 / 11.5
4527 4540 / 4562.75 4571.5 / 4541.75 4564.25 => -1.4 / 9.9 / 10.8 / 10.5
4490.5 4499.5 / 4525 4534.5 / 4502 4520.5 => -1.9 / 10.2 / 10.9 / 9.56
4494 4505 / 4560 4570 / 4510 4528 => 0.8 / 10.9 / 10.4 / 10.7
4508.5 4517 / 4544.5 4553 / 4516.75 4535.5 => 1.4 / 10.8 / 9.91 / 10.5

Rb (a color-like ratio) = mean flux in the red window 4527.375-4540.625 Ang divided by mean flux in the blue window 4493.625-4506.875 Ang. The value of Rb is 0.91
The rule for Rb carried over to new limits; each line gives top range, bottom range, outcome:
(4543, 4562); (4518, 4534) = 1.10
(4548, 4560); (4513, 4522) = 1.03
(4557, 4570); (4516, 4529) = 1.08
